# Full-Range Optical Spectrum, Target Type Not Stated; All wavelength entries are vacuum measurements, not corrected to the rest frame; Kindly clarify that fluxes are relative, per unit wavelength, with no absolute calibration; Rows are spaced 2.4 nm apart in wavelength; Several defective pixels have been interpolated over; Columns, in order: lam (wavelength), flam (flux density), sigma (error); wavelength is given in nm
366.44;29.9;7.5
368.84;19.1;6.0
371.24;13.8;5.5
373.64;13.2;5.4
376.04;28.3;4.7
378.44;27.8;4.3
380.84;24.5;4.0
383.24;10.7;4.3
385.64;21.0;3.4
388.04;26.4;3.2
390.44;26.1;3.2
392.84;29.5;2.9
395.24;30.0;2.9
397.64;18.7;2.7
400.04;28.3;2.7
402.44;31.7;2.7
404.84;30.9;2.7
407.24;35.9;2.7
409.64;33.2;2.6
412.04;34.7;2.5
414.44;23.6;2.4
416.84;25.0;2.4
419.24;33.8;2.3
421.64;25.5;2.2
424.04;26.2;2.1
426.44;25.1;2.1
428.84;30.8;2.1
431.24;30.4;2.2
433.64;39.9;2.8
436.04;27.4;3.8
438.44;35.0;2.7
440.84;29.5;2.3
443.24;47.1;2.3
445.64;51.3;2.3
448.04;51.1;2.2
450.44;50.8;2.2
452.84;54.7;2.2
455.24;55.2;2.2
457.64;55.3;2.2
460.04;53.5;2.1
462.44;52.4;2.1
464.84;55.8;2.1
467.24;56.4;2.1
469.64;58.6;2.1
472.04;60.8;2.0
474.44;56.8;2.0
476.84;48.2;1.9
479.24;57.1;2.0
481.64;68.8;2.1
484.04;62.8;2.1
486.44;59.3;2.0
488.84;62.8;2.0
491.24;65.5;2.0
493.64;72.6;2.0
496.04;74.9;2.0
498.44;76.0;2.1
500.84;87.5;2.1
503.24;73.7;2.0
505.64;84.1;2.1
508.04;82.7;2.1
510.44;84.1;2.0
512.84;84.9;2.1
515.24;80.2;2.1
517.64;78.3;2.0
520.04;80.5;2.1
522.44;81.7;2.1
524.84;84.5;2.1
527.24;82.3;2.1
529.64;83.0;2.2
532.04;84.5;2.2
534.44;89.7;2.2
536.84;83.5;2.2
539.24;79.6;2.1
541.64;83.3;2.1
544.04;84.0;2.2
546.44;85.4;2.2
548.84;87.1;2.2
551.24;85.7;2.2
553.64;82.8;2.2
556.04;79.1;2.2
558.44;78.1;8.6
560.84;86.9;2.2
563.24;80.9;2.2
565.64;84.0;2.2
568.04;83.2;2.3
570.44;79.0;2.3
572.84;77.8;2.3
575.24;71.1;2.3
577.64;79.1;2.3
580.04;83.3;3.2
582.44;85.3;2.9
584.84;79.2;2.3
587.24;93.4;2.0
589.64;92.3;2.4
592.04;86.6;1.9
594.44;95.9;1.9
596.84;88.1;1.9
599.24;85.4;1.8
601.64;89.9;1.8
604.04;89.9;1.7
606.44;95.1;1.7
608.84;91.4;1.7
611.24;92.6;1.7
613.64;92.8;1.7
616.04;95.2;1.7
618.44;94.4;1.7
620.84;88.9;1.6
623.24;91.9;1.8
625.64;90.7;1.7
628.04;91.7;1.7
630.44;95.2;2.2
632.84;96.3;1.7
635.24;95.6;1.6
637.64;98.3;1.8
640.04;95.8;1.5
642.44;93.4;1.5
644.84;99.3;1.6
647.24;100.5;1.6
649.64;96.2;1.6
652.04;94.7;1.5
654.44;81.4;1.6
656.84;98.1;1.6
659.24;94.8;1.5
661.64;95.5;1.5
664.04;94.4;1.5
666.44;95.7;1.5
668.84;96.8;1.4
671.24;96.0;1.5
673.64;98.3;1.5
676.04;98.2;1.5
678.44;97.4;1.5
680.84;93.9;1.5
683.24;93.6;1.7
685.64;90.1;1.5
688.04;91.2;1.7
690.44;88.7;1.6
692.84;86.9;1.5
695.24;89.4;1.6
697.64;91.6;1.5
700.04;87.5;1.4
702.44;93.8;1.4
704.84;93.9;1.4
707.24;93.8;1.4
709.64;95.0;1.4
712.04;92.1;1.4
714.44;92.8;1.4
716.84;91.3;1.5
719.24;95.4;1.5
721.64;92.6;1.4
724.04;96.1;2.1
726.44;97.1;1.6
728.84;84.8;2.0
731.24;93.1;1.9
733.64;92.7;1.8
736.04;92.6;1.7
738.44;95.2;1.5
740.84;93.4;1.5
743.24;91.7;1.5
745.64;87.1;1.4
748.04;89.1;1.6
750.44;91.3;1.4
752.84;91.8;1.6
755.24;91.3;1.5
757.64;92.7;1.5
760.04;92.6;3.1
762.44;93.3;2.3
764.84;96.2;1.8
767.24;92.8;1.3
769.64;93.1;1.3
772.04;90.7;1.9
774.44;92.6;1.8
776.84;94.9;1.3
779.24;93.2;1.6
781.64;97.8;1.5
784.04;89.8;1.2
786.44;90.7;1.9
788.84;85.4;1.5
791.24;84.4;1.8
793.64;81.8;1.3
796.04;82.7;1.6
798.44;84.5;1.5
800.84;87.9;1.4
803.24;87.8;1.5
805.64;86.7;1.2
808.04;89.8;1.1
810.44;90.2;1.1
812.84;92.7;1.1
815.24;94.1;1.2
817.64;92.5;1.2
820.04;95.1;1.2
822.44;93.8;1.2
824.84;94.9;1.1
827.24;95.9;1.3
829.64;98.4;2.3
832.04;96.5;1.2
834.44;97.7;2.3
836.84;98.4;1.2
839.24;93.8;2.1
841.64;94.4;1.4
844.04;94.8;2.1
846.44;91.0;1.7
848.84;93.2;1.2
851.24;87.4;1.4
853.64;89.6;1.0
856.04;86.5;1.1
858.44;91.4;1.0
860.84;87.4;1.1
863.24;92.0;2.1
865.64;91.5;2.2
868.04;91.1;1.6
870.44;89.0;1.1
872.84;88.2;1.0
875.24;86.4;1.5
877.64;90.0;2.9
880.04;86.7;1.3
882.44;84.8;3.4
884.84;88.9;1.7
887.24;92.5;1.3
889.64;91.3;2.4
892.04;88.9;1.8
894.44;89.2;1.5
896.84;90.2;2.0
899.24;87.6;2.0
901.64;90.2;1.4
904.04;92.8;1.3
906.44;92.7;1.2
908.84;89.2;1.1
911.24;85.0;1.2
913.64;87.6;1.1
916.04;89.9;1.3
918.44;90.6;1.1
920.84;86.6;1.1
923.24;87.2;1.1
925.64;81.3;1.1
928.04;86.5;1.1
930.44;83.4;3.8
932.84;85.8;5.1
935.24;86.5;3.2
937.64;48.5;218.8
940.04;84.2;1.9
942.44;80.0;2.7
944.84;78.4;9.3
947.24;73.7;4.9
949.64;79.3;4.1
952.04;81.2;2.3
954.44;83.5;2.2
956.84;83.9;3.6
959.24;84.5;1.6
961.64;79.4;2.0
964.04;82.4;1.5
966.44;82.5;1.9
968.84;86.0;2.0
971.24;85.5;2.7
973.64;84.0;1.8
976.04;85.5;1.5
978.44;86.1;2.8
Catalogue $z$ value 0.110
